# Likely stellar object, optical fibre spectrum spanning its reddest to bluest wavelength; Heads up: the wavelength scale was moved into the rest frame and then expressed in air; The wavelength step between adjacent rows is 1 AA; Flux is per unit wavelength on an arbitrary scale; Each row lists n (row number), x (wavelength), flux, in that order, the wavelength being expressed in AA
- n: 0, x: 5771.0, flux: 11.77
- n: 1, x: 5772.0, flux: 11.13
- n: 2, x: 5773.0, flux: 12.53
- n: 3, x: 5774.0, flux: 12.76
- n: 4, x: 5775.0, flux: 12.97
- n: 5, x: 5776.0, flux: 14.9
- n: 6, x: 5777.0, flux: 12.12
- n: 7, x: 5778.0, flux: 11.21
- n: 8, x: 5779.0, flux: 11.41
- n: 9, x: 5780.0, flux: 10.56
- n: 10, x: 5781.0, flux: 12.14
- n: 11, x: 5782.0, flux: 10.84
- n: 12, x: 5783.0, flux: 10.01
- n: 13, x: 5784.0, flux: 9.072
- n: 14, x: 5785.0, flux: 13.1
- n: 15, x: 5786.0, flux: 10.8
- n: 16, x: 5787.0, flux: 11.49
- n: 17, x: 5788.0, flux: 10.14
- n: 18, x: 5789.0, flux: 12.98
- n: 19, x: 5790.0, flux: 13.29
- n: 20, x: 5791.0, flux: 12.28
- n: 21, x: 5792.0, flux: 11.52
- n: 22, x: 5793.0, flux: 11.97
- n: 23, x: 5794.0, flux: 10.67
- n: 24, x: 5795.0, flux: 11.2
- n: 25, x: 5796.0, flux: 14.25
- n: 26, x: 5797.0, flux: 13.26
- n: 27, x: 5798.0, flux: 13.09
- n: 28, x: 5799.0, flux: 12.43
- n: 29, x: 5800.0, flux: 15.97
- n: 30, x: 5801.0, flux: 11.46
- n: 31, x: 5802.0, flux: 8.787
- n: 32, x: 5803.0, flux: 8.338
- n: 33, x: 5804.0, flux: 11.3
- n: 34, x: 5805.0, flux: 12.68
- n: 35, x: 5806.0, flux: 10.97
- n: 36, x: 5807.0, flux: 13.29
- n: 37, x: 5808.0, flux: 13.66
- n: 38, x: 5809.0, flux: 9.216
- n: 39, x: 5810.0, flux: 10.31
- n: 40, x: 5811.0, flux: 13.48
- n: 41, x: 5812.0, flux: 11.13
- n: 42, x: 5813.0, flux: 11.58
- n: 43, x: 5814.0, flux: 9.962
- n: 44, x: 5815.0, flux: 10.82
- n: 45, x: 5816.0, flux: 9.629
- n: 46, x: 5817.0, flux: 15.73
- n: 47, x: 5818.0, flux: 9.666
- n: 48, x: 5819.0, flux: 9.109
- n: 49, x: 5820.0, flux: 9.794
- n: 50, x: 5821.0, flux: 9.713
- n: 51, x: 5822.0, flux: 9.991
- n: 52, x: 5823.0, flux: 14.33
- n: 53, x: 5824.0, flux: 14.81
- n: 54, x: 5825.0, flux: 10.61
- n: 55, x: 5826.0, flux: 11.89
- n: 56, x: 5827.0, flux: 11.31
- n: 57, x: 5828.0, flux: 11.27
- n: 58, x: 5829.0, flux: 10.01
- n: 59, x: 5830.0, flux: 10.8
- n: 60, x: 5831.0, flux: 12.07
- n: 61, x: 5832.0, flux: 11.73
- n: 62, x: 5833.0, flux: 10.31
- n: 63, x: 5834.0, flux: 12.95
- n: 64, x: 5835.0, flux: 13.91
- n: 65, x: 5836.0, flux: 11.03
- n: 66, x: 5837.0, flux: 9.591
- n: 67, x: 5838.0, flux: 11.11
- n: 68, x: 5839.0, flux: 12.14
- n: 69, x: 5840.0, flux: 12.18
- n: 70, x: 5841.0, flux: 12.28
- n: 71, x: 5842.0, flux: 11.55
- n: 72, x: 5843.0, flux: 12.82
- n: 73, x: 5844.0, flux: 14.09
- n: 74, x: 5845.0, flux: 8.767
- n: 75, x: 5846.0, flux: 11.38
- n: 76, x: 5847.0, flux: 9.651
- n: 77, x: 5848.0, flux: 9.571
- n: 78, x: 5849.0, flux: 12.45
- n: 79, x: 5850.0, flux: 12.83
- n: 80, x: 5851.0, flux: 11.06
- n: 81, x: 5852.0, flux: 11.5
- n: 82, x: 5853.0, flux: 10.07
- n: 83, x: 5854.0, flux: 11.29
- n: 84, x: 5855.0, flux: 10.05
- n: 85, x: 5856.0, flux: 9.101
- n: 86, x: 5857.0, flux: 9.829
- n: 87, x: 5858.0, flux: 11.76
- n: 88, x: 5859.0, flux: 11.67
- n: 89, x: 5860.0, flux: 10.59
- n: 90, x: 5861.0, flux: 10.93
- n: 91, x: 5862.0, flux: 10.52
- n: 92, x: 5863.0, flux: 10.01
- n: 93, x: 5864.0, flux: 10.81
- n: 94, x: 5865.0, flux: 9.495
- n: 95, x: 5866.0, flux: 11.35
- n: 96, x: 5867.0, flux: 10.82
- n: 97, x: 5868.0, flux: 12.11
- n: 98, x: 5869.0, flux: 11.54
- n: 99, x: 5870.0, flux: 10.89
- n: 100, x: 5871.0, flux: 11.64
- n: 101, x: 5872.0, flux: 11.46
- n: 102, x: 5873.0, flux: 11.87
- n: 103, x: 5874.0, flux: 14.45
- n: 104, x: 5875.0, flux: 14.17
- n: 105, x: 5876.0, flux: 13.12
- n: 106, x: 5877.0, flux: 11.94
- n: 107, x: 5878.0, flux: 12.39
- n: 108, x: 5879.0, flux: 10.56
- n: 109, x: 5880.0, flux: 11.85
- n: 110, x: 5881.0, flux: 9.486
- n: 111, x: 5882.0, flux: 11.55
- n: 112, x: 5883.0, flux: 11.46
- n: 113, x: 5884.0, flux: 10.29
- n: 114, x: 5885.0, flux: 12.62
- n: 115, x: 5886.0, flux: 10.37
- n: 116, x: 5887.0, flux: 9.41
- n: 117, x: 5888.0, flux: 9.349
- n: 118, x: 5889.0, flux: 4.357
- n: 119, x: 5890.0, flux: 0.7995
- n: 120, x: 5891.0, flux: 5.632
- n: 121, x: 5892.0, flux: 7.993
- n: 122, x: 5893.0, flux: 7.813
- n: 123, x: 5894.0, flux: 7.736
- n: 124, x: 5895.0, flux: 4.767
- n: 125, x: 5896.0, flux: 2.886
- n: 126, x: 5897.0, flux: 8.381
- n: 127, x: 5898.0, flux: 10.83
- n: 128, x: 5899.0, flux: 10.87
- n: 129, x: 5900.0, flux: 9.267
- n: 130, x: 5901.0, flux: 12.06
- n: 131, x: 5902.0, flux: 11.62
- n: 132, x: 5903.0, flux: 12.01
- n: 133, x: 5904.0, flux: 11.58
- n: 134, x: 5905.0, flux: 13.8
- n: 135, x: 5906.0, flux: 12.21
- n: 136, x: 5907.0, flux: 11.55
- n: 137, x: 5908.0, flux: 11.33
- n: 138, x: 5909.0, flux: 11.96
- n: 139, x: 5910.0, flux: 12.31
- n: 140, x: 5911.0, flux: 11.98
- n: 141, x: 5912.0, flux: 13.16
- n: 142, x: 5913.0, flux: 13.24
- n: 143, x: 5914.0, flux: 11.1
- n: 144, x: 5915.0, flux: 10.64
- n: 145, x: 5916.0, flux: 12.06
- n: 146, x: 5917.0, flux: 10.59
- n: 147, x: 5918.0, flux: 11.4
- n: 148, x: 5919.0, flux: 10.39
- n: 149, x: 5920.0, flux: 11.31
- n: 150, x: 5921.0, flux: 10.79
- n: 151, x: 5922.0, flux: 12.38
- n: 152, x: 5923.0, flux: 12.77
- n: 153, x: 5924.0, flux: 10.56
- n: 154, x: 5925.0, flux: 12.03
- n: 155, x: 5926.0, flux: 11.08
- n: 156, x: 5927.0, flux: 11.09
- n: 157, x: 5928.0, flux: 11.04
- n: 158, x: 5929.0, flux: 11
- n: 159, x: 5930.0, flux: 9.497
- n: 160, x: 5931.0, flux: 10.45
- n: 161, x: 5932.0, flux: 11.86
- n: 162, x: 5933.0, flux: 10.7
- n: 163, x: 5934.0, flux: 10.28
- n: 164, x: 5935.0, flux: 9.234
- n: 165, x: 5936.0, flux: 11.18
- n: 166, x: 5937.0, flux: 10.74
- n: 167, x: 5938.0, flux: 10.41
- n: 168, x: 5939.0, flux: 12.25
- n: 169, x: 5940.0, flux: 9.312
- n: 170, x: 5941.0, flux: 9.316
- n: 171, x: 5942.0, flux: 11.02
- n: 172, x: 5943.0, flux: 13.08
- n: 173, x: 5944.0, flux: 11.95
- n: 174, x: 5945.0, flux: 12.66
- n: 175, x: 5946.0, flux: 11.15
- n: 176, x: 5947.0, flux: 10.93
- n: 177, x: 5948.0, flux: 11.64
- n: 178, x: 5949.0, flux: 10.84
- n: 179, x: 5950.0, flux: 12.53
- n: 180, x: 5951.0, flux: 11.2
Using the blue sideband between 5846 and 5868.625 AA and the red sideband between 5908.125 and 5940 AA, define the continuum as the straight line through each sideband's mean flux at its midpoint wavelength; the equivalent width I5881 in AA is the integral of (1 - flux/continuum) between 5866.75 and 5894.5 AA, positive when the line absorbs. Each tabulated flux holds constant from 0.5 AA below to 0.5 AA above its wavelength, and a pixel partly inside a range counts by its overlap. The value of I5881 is 1.7 AA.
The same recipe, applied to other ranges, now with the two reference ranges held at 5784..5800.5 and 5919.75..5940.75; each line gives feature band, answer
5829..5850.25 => 0.5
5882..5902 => 5.1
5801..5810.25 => 0.9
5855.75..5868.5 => 1.0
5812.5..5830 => 1.2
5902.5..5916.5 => -1.2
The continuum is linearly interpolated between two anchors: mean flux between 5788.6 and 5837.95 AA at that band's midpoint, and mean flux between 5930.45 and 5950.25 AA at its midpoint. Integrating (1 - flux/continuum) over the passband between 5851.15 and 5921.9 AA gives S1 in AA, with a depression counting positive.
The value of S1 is 4.4 AA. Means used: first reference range 11.6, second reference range 11.1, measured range 10.6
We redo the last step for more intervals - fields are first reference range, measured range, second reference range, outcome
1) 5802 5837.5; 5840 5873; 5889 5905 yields -4.0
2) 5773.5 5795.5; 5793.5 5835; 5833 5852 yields 0.2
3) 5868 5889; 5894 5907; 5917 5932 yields 1.5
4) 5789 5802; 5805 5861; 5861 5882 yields 3.2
